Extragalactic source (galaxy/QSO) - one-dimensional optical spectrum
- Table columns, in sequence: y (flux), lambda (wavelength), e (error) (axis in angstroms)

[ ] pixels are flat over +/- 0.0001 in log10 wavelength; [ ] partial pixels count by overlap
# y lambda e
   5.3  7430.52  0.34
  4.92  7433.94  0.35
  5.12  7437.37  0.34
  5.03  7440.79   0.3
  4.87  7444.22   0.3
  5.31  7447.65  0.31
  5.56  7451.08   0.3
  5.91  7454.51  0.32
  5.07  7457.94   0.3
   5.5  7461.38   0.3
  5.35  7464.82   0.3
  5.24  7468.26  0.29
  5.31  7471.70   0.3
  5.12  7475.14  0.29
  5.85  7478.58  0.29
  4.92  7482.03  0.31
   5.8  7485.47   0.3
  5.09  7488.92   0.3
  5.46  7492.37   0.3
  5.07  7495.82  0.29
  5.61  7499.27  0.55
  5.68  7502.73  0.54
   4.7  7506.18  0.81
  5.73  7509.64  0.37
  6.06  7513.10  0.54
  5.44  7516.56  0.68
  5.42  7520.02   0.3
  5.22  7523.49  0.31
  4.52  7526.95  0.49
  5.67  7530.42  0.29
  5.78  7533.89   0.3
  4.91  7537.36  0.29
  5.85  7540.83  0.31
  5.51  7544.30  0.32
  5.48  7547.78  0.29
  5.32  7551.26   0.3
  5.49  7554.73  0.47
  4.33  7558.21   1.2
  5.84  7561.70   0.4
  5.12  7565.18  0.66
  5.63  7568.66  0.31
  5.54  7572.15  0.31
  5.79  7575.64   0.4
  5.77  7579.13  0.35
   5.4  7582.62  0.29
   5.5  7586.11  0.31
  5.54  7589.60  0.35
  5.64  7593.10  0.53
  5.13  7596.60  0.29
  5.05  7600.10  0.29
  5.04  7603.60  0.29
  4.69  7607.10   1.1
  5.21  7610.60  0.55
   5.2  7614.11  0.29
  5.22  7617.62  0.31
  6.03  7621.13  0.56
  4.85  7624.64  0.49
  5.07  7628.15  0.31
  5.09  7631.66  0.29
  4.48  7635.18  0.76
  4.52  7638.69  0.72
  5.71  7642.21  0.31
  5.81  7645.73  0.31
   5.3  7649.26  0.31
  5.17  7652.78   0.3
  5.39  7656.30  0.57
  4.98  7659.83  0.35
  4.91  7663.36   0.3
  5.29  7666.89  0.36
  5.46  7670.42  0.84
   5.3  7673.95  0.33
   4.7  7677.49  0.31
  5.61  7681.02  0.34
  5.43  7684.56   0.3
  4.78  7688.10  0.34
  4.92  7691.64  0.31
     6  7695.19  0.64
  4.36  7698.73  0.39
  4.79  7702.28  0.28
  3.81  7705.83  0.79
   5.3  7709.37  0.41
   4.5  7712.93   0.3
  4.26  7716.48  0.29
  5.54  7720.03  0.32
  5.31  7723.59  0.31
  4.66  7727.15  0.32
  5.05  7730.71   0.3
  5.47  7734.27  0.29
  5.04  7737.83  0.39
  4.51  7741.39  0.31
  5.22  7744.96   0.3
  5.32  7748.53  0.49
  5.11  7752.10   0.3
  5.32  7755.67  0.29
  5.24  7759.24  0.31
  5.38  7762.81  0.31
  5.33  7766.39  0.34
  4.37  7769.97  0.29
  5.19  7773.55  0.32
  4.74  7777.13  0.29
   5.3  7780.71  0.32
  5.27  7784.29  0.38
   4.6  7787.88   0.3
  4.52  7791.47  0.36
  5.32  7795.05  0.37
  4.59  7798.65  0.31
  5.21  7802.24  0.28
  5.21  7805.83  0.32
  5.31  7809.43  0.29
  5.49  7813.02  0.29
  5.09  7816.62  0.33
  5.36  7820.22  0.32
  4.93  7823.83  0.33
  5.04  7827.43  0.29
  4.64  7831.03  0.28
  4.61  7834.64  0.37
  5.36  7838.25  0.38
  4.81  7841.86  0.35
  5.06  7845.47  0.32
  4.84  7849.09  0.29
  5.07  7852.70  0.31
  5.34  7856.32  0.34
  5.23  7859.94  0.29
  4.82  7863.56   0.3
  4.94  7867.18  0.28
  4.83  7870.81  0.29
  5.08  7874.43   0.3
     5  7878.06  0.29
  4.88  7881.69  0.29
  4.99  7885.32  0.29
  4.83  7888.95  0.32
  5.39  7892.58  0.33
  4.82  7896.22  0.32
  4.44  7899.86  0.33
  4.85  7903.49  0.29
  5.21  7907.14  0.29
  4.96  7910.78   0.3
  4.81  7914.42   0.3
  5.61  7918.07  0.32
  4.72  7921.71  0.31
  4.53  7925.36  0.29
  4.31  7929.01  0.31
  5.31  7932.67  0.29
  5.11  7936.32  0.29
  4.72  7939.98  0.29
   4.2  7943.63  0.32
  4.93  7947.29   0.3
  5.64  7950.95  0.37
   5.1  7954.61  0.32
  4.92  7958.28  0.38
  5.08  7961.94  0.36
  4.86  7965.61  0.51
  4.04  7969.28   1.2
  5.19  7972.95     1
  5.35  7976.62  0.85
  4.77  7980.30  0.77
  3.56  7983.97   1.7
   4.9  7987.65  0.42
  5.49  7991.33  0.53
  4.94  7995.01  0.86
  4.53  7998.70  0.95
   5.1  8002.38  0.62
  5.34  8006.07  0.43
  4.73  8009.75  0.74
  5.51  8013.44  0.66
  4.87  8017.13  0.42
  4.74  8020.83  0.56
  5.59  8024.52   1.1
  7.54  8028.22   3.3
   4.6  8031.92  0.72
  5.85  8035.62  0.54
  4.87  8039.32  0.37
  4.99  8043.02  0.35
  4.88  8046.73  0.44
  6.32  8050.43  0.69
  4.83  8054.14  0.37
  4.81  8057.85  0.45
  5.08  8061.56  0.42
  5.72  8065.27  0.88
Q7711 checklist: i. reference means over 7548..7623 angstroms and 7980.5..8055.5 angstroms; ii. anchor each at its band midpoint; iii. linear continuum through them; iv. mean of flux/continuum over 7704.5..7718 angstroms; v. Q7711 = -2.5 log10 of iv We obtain 0.18 mag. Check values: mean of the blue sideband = 5.36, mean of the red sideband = 5.15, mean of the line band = 4.49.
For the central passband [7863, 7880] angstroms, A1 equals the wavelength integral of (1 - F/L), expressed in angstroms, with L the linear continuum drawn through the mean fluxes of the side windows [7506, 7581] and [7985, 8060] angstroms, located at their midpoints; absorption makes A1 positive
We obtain 1.1 angstroms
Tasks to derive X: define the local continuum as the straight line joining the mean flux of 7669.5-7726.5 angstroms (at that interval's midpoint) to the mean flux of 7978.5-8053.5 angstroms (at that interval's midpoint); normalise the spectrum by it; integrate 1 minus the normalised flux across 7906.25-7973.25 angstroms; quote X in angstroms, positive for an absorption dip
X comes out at 2.83 angstroms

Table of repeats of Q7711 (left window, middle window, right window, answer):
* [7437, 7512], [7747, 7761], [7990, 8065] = 0.009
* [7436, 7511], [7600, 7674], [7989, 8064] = 0.027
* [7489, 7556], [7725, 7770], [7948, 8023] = 0.015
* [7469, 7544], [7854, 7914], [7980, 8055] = 0.052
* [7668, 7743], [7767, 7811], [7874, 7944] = -0.005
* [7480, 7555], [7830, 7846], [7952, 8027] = 0.045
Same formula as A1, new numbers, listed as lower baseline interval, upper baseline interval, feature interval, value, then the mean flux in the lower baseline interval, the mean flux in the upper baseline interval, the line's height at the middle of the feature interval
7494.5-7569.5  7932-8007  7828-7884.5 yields 0.6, 5.38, 4.9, 5.02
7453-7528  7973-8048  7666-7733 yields 3.4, 5.37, 5.11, 5.27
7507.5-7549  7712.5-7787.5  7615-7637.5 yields 0.7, 5.46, 5.06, 5.28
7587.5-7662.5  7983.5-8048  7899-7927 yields 1.4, 5.19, 5.15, 5.16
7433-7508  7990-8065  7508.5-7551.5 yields -1.3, 5.3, 5.24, 5.29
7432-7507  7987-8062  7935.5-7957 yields 1.2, 5.3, 5.22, 5.23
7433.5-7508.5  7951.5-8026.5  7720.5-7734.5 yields 0.0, 5.3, 4.95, 5.13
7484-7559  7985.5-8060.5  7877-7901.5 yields 1.6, 5.38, 5.21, 5.26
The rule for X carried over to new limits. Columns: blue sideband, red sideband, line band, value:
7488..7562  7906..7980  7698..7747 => 2.84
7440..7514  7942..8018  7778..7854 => 0.51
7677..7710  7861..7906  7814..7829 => -0.59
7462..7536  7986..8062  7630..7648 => 0.71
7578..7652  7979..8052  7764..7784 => 0.73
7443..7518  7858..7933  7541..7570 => -0.28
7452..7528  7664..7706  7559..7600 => -1.94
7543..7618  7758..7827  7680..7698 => -0.26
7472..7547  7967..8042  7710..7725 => 0.97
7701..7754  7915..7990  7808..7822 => -1.19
